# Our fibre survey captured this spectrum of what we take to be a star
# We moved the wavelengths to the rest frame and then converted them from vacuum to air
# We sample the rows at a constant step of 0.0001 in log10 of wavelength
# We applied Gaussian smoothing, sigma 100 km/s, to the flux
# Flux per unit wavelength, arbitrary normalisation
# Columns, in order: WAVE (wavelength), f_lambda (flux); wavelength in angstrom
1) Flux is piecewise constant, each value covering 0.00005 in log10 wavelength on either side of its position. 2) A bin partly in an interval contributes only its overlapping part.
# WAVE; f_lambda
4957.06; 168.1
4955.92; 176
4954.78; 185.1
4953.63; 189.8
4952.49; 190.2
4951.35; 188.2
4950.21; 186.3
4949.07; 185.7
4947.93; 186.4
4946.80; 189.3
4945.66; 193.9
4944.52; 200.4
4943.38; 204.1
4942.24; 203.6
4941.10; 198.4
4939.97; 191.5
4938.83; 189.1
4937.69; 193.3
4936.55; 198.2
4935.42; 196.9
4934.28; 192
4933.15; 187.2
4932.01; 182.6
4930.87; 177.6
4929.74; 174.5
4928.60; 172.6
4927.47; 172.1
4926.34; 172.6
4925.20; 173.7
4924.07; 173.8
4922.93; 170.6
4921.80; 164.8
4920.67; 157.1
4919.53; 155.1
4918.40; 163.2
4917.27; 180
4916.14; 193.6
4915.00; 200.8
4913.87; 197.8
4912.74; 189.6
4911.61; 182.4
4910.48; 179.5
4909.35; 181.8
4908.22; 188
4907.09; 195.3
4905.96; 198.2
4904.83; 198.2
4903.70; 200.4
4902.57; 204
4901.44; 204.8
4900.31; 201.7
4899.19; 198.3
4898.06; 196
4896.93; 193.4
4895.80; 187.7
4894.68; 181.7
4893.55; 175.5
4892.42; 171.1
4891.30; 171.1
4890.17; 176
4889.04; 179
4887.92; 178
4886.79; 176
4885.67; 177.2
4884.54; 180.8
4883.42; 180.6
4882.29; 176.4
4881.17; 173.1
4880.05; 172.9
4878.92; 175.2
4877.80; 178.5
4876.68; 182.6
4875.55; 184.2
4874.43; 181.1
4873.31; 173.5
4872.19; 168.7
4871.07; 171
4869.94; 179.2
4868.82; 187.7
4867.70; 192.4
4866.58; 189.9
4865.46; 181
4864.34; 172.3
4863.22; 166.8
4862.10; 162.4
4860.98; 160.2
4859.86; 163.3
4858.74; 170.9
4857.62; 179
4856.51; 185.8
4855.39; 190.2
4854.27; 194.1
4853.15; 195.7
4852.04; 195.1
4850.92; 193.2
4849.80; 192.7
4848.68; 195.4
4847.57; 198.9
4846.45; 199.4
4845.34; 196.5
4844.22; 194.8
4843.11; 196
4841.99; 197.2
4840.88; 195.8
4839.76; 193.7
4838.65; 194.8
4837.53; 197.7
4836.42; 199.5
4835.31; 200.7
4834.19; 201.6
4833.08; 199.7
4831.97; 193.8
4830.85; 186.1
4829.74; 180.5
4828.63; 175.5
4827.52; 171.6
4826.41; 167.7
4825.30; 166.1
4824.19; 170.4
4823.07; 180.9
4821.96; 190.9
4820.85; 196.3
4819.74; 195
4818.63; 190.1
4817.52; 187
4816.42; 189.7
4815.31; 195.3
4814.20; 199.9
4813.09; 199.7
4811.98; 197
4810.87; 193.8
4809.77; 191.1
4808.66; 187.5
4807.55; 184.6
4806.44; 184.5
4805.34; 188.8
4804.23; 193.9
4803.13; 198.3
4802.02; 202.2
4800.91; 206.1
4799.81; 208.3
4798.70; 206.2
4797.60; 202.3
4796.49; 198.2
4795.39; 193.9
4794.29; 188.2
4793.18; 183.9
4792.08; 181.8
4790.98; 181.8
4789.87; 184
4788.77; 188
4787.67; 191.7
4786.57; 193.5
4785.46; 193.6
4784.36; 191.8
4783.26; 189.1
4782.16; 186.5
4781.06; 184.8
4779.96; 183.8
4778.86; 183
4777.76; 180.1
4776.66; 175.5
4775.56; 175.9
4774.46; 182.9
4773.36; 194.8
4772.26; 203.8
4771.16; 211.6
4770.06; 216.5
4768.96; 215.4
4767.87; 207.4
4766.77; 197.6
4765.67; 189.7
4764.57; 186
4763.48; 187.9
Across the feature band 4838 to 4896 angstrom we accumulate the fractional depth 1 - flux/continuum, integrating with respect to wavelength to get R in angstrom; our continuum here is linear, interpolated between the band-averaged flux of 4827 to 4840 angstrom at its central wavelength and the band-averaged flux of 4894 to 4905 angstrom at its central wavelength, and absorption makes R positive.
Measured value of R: 3.4 angstrom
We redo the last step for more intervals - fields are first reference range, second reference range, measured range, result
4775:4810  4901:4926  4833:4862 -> -0.57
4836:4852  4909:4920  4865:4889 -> 1.36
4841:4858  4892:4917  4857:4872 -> 1.42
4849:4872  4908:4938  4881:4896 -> 0.28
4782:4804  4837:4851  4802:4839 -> 1.00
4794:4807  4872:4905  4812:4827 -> 0.58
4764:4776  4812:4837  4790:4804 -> -0.15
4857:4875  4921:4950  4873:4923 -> -0.85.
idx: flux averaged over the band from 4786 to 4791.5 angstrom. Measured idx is 188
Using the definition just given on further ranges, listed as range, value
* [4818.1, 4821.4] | 194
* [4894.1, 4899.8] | 192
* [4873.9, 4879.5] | 180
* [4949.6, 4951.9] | 187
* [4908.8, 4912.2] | 181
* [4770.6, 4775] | 198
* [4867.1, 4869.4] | 190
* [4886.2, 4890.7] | 177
